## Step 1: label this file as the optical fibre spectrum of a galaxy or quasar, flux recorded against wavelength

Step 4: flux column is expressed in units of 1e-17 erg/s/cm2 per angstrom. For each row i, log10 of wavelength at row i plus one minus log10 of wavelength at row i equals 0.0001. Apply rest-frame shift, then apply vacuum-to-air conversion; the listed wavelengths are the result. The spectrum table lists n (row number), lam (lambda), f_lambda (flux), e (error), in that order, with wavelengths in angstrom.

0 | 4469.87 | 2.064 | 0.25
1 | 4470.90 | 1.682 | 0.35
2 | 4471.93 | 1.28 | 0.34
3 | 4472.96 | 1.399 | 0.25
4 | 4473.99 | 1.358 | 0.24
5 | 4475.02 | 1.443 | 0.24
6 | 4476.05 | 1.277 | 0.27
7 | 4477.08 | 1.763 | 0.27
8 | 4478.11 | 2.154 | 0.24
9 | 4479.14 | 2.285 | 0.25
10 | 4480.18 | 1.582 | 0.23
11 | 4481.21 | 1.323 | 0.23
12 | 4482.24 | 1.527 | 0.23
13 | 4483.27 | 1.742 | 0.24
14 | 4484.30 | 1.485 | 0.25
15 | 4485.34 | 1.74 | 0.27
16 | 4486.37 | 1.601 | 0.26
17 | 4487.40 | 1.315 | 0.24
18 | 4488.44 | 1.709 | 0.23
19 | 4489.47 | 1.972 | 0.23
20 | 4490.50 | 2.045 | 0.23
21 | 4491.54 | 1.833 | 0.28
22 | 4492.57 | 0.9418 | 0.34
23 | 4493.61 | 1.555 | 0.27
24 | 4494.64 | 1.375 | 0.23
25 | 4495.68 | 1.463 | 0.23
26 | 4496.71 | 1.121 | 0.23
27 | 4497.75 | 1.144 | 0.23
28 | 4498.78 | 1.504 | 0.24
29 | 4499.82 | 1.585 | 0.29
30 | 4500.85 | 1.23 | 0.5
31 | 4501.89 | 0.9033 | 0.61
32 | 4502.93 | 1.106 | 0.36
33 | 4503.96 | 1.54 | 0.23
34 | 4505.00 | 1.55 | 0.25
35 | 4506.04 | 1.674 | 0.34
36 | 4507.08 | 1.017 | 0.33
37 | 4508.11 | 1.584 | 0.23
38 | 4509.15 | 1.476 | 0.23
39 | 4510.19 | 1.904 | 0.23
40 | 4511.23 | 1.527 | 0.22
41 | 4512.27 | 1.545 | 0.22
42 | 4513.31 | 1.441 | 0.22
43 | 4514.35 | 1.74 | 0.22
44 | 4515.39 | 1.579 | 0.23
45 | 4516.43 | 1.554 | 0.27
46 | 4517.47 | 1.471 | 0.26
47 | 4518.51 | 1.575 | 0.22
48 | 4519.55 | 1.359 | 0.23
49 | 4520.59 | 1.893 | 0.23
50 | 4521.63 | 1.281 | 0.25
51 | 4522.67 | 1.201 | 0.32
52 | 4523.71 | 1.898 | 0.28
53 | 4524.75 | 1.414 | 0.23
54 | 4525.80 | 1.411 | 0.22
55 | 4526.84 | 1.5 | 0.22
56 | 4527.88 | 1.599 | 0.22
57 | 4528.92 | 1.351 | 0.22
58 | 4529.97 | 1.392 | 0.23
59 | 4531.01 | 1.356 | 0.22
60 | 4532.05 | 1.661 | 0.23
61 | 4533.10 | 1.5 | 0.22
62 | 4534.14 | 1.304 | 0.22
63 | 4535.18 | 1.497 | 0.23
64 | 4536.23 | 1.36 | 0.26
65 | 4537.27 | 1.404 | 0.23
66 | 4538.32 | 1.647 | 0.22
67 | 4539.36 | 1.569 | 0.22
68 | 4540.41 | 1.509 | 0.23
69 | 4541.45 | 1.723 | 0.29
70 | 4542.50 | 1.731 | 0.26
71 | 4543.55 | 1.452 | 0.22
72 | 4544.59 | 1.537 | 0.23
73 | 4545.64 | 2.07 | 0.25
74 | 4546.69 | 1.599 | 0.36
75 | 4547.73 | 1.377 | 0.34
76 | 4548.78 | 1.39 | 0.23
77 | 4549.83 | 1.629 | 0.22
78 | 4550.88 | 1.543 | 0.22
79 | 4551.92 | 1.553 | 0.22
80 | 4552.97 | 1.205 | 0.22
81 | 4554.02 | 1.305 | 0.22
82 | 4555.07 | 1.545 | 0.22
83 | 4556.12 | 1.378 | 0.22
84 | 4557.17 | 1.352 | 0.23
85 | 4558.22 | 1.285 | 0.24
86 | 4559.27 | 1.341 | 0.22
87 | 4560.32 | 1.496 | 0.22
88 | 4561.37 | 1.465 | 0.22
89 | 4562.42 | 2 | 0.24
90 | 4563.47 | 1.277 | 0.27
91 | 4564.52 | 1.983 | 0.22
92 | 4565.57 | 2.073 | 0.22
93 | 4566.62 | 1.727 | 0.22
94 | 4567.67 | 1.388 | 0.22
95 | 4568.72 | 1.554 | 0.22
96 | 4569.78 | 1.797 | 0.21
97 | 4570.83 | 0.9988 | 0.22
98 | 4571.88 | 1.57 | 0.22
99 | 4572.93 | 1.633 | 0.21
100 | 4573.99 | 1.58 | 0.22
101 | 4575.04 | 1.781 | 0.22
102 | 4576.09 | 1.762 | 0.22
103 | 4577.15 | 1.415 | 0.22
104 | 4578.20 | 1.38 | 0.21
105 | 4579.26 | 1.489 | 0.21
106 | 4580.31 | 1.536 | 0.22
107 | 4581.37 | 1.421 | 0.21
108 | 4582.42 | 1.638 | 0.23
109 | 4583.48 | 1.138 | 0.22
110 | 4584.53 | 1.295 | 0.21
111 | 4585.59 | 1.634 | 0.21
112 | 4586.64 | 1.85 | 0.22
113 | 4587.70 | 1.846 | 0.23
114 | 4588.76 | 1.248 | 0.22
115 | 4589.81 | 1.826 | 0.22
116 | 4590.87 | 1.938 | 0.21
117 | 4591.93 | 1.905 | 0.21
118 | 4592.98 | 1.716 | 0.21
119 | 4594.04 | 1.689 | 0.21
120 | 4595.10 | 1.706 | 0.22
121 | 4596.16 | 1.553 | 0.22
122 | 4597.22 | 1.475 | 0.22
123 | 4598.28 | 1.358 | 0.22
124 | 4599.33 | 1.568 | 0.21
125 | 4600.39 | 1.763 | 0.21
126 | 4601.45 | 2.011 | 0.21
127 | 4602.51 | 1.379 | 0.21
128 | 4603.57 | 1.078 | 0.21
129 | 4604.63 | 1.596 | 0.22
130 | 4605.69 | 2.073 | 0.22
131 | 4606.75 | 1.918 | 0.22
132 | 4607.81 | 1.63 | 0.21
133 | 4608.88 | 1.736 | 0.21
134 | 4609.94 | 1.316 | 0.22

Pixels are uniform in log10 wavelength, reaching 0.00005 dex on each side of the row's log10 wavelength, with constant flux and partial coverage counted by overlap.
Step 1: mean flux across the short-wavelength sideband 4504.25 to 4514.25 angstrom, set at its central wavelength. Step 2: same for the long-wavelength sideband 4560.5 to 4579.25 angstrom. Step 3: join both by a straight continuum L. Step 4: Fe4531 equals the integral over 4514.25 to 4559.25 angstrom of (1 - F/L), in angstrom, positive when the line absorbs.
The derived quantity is 1.9 angstrom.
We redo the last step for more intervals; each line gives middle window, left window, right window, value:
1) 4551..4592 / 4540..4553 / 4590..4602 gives 2.26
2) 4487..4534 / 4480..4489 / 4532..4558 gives 1.66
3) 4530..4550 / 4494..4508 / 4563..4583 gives -0.96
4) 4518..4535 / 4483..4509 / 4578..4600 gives 0.28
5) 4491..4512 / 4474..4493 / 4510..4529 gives 2.47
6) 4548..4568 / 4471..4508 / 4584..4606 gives 0.88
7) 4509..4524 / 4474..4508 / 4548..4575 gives -0.41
